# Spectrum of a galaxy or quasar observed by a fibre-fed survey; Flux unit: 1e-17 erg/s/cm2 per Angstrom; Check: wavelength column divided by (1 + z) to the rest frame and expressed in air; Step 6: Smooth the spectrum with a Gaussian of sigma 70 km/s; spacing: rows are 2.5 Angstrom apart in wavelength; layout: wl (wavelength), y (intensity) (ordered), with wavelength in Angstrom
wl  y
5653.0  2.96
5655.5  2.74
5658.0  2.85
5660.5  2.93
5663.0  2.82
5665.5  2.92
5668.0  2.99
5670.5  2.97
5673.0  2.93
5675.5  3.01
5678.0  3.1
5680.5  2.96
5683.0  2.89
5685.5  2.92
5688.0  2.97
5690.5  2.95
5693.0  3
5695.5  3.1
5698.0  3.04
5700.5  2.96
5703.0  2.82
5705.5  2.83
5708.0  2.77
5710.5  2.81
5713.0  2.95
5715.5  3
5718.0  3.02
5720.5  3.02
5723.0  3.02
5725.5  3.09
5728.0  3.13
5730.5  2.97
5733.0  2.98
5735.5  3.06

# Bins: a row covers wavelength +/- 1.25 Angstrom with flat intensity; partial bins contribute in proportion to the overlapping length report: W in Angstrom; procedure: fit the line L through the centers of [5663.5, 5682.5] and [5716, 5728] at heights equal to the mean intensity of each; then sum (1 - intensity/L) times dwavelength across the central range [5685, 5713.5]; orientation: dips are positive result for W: 0.8 Angstrom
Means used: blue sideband 2.97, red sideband 3.04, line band 2.93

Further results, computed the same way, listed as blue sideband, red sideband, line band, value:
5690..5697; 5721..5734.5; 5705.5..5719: 0.6 Angstrom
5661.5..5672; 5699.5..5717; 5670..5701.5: -0.9 Angstrom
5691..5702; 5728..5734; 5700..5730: 0.6 Angstrom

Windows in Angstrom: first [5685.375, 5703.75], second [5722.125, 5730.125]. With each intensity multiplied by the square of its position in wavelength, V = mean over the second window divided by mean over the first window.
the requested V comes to 1.0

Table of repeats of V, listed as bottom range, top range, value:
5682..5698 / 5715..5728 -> 1.03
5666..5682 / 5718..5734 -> 1.03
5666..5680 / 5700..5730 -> 1.00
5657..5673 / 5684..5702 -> 1.03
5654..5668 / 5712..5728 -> 1.08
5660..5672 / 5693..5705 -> 1.03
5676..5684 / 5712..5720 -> 1.01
